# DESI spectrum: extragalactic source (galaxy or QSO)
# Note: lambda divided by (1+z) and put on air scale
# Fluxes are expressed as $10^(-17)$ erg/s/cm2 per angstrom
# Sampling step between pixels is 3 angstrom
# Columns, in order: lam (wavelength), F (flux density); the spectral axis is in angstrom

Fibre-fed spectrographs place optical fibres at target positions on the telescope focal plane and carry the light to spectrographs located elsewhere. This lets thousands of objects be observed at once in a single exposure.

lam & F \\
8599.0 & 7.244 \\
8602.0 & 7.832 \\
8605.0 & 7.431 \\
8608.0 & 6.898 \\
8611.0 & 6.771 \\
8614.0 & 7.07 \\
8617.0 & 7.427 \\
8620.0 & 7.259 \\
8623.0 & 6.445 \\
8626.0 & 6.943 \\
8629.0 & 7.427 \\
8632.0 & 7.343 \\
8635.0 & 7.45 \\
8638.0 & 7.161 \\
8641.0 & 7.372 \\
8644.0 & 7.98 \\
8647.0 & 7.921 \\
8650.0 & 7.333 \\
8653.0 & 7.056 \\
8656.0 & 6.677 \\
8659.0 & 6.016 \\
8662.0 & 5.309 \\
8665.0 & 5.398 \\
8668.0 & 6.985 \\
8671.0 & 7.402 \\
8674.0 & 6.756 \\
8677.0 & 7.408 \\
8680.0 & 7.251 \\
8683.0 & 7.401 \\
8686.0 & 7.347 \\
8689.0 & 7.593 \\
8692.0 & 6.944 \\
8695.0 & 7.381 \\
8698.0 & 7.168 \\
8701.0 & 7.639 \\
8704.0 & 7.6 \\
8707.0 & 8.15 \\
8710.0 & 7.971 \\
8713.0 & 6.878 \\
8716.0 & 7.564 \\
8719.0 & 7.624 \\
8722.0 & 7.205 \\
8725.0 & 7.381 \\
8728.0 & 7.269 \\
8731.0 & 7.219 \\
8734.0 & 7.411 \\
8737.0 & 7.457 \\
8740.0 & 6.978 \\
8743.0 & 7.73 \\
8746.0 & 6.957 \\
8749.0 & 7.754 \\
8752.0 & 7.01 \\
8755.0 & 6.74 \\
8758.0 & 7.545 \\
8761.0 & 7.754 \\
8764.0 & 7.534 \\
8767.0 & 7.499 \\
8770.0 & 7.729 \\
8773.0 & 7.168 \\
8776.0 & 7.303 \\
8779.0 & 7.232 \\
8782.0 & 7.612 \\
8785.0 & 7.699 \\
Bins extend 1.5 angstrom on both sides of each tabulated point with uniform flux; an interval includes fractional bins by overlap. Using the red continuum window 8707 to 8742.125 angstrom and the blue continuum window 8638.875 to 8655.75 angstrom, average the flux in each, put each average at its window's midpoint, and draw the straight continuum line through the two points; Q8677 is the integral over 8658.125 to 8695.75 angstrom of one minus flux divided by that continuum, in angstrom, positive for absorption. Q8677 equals 2.9 angstrom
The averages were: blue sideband 7.46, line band 6.86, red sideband 7.4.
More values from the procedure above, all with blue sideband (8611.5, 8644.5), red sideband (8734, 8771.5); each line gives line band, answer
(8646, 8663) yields 1.25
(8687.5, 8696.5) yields 0.01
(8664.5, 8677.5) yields 0.77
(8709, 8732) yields -0.10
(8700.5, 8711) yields -0.75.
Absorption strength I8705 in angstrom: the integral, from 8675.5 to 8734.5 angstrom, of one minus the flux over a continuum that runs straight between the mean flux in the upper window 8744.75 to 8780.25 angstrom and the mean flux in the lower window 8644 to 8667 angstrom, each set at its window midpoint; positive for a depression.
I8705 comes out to -3.8 angstrom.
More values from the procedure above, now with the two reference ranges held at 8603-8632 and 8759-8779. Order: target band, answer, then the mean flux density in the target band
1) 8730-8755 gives 0.44 angstrom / 7.28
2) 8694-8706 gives -0.28 angstrom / 7.48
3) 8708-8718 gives -0.24 angstrom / 7.51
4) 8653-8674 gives 2.42 angstrom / 6.38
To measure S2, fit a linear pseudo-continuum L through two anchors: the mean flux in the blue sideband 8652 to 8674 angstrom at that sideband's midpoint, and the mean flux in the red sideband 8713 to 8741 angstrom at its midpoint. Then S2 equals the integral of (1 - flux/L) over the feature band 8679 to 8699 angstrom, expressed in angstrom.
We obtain -1.5 angstrom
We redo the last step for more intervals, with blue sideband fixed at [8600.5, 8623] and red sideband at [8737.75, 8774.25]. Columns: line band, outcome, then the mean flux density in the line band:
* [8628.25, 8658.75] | -0.4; 7.32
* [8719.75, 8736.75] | 0.0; 7.32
